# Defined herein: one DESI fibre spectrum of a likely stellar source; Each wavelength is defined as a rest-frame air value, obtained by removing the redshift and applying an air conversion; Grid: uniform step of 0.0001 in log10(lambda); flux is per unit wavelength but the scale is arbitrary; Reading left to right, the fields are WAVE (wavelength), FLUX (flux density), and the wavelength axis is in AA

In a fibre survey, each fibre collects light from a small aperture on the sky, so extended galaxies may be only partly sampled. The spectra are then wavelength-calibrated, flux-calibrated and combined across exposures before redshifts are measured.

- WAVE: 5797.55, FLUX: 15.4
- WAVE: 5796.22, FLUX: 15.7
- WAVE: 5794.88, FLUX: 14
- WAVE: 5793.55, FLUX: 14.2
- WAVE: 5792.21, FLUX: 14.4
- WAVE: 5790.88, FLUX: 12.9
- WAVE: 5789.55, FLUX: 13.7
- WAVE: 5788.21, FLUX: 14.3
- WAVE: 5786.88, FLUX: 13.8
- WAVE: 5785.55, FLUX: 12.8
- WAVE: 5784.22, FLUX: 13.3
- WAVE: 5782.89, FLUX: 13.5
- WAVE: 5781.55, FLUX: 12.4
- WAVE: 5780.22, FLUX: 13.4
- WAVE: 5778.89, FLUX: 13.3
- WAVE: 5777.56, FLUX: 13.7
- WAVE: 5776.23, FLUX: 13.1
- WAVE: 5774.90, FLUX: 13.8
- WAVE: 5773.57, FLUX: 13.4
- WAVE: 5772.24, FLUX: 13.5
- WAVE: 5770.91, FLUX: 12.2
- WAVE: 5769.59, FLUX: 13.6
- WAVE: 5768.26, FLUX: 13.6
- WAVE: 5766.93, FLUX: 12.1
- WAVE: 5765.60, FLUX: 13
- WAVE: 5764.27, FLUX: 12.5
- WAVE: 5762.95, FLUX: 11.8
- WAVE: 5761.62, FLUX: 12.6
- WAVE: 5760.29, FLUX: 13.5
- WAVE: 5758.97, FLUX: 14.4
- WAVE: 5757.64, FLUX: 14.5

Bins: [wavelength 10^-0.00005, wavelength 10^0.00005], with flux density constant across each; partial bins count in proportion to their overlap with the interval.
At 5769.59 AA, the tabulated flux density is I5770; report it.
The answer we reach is 13.6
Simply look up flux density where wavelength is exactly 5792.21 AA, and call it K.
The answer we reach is 14.4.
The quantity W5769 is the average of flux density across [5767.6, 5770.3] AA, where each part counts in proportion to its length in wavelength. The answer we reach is 13.6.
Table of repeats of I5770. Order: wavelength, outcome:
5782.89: 13.5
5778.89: 13.3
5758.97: 14.4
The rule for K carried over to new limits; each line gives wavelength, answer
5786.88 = 13.8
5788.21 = 14.3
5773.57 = 13.4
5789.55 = 13.7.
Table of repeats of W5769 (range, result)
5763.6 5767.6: 12.5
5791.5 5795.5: 14.2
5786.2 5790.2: 13.9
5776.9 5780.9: 13.5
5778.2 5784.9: 13.2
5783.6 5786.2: 13.1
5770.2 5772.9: 12.9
